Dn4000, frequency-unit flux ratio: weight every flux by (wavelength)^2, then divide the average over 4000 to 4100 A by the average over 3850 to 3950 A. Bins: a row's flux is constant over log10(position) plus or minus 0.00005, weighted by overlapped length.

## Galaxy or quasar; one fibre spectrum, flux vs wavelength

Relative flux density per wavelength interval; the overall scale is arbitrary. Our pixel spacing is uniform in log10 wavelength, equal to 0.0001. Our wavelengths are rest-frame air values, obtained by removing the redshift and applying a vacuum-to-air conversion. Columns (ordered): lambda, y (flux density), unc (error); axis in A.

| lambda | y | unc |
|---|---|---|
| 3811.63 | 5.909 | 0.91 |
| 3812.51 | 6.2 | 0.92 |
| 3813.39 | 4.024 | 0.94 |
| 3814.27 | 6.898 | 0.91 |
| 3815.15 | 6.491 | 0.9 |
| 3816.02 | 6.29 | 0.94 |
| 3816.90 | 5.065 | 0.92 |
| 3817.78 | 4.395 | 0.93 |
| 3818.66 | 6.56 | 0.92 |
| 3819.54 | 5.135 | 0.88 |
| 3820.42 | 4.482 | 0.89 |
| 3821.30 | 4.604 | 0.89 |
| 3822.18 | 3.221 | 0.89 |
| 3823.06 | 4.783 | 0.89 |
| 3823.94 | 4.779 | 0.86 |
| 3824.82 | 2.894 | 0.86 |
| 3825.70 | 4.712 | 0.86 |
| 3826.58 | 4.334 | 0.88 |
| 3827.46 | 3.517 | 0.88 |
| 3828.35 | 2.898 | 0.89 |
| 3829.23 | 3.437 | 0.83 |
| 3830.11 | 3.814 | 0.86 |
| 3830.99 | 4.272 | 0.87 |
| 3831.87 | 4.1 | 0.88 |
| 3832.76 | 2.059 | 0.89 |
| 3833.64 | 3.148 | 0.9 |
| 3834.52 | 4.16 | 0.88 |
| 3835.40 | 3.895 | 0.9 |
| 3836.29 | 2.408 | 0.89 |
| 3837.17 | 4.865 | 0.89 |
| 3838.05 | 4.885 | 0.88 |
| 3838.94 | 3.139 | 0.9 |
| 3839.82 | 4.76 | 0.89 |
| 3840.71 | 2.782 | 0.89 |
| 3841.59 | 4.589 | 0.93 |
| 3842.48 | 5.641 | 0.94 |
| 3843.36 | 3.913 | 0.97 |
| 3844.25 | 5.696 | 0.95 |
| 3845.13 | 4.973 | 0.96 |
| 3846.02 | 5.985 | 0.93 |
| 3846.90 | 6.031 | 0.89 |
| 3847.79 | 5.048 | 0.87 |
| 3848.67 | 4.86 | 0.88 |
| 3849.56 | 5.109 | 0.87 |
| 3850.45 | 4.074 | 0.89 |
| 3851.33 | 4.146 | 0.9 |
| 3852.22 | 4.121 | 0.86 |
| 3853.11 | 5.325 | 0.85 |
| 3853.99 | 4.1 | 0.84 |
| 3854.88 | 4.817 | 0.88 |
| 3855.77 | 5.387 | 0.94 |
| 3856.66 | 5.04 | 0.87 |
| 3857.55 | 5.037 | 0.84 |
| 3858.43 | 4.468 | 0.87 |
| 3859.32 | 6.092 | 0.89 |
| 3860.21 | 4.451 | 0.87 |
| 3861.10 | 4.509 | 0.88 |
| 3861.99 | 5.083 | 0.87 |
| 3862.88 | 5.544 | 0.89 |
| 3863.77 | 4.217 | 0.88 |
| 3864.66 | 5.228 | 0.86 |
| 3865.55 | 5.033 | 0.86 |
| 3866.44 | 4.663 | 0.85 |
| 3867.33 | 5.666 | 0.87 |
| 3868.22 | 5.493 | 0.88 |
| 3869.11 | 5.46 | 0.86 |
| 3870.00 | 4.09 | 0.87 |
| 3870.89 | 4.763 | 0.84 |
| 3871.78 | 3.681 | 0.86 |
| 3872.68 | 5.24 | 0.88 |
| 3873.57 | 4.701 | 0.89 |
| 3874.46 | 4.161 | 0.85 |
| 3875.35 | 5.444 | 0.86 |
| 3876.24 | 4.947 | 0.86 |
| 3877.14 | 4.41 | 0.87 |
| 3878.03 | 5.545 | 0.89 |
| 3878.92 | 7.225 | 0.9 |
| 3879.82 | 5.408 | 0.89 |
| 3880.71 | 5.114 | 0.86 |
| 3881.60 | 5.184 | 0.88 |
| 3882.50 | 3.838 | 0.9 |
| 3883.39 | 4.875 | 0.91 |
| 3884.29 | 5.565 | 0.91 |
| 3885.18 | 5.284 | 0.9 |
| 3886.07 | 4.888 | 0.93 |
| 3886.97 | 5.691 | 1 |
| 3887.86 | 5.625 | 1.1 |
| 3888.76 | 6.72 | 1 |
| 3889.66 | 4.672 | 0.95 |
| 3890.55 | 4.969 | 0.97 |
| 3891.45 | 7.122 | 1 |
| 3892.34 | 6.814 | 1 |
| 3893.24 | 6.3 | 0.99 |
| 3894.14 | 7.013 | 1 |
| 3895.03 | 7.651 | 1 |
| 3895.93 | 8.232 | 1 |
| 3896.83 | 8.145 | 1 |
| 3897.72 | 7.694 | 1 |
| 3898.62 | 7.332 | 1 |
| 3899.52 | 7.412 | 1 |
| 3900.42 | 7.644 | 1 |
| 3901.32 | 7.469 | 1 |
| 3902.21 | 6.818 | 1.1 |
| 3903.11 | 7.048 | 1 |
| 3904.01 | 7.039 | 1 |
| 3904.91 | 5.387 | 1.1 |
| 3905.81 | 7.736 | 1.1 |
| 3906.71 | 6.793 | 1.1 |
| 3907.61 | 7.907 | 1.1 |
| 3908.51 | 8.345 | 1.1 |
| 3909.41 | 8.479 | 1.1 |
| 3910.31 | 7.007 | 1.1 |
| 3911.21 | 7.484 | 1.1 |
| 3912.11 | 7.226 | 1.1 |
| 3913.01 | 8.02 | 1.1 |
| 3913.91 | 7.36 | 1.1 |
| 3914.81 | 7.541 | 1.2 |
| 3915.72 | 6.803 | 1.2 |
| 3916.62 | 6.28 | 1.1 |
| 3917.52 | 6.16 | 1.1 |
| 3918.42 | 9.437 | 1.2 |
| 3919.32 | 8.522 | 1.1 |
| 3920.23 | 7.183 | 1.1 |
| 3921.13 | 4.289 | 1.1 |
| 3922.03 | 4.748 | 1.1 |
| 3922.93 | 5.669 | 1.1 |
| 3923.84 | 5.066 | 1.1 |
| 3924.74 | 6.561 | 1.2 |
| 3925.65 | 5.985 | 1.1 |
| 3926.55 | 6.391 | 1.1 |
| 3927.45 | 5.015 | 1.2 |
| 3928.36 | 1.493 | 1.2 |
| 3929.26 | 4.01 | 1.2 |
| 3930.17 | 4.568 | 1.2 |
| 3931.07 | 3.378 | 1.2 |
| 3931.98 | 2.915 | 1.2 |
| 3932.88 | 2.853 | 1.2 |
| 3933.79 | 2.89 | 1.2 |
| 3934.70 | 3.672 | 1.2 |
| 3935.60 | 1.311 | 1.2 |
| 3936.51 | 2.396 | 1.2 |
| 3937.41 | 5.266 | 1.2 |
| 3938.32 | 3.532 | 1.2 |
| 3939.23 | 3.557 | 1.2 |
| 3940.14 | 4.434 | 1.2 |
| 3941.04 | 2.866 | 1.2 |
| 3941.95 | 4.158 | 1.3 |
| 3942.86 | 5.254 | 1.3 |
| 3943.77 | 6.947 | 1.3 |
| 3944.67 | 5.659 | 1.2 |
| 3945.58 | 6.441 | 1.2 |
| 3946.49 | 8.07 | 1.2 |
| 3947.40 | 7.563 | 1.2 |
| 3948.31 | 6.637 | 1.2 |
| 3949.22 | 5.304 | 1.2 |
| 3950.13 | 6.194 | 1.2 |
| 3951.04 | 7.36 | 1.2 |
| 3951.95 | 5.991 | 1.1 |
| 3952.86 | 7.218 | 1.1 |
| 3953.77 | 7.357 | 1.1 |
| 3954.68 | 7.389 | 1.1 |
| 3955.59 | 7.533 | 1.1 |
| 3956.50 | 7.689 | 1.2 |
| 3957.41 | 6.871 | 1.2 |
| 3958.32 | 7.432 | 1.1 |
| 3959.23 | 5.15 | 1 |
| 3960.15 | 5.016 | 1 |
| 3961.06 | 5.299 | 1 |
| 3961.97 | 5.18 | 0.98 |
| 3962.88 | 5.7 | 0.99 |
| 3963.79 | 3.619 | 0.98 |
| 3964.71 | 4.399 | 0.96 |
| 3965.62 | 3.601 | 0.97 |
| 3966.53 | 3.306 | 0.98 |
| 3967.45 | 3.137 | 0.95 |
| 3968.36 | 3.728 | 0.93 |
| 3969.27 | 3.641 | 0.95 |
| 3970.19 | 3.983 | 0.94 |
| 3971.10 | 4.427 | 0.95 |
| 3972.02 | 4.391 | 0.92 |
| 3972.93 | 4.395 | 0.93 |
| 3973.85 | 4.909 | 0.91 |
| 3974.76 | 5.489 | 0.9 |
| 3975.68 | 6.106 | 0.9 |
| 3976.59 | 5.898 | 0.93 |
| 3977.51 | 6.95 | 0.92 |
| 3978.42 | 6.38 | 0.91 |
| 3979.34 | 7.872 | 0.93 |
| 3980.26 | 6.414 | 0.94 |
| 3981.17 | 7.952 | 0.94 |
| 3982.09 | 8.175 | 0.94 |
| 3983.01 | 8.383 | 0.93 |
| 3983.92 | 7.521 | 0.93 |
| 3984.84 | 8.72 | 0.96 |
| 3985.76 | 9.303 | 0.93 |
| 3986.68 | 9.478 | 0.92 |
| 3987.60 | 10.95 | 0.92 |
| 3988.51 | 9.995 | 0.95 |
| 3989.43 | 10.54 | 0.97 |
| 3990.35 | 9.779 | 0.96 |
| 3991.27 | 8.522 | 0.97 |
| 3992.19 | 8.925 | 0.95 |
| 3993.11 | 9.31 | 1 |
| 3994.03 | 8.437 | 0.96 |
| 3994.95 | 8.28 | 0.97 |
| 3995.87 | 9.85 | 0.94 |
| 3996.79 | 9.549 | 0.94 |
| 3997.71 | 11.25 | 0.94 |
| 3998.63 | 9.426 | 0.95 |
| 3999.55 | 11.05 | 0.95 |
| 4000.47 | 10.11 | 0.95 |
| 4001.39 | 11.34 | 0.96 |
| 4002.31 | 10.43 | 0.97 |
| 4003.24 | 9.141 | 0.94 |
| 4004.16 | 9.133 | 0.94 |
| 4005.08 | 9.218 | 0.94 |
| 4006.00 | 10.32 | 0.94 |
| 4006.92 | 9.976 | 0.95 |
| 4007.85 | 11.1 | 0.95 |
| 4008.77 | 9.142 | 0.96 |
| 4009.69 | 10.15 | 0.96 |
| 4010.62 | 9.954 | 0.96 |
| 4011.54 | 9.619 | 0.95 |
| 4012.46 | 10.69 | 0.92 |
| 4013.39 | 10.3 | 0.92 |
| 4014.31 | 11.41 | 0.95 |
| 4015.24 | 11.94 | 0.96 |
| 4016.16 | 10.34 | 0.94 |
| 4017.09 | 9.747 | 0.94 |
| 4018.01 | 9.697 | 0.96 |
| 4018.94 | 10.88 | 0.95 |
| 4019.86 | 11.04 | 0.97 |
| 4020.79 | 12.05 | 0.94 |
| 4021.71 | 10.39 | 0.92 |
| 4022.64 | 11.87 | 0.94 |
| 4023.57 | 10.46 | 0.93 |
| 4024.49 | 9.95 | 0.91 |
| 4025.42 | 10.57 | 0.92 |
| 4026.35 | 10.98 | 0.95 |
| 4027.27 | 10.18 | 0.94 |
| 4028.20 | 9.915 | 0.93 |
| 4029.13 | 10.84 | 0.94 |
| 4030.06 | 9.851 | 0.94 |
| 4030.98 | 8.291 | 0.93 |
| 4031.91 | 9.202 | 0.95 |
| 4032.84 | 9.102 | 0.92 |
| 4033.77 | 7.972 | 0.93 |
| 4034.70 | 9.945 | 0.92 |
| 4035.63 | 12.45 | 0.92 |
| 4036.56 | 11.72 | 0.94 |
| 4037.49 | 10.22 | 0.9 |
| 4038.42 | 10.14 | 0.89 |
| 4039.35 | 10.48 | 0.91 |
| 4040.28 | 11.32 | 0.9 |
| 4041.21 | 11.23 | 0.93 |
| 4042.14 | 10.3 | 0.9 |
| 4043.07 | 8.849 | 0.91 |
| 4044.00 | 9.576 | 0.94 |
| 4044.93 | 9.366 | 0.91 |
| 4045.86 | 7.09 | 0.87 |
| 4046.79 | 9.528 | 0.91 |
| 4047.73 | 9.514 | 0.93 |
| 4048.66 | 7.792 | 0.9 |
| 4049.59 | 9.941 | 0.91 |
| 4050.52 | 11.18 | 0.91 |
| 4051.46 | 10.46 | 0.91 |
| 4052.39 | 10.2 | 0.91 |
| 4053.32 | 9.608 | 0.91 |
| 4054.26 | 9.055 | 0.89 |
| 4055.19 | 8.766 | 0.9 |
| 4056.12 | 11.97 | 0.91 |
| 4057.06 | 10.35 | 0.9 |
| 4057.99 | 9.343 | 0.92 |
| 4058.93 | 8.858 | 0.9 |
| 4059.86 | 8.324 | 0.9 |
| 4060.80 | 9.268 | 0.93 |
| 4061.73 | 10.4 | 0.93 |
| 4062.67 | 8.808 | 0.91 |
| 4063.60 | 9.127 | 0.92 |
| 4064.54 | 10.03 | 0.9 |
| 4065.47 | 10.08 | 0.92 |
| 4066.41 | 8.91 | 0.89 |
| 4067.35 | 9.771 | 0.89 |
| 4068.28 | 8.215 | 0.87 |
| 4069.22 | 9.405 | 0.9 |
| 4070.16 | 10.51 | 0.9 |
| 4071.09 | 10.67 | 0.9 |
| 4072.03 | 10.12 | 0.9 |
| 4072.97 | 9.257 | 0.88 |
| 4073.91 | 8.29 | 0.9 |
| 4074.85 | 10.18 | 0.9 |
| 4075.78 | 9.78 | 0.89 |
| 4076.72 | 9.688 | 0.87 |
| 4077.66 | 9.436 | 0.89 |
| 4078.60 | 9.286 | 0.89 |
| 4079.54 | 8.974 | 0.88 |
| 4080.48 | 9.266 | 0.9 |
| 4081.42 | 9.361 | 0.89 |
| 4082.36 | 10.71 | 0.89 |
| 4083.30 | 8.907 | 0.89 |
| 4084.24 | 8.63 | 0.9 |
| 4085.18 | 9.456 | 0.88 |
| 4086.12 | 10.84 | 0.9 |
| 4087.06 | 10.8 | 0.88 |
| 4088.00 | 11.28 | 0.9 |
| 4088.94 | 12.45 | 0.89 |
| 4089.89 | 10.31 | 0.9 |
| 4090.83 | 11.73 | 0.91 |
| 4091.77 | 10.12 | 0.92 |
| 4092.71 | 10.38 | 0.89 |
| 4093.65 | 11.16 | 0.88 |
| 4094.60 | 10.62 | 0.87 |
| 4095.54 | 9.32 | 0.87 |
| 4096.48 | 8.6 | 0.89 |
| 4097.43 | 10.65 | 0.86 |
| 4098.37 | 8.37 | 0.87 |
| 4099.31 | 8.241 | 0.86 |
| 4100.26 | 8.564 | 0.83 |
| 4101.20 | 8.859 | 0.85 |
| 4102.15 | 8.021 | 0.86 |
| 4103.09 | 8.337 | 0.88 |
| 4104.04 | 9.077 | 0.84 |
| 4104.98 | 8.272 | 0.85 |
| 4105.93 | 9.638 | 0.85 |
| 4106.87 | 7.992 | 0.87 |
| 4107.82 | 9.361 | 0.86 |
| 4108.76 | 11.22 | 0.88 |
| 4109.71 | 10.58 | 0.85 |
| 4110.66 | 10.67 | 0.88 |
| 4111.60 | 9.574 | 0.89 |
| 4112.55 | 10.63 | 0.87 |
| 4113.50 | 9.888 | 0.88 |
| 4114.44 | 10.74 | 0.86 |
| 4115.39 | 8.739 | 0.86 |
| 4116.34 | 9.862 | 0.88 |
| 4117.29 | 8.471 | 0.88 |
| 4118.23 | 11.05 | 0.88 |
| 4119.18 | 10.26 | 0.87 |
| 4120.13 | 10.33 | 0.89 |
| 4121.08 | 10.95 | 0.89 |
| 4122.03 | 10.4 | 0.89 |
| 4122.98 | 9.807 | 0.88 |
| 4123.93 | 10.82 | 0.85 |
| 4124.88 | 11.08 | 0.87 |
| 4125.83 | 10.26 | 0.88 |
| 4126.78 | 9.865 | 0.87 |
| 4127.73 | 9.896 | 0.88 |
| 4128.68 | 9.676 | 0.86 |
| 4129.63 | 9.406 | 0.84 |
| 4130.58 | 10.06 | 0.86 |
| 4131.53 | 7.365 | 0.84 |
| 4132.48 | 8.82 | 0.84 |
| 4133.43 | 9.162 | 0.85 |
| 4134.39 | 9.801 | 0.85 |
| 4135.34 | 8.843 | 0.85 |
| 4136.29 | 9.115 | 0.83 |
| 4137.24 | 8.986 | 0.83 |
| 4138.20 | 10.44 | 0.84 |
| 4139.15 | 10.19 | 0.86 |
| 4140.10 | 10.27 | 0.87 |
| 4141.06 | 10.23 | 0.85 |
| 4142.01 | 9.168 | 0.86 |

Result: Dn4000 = 1.91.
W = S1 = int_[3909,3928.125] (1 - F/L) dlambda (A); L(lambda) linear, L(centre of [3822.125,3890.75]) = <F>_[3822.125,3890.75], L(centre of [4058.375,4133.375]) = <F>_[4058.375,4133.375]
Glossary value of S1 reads -2.2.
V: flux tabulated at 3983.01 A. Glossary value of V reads 8.383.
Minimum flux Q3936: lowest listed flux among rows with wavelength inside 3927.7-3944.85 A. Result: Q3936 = 1.311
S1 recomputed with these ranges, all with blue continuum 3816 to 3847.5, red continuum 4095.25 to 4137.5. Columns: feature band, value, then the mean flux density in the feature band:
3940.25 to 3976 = 6.0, 5.51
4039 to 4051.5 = -2.3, 9.73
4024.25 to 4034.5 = -2.3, 9.71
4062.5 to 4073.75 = -1.2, 9.56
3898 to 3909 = -3.2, 7.25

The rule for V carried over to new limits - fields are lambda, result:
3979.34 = 7.872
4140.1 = 10.27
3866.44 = 4.663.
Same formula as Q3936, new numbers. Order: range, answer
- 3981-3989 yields 7.521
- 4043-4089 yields 7.09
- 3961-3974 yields 3.137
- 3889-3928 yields 4.289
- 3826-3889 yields 2.059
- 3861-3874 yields 3.681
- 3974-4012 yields 5.489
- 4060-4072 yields 8.215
